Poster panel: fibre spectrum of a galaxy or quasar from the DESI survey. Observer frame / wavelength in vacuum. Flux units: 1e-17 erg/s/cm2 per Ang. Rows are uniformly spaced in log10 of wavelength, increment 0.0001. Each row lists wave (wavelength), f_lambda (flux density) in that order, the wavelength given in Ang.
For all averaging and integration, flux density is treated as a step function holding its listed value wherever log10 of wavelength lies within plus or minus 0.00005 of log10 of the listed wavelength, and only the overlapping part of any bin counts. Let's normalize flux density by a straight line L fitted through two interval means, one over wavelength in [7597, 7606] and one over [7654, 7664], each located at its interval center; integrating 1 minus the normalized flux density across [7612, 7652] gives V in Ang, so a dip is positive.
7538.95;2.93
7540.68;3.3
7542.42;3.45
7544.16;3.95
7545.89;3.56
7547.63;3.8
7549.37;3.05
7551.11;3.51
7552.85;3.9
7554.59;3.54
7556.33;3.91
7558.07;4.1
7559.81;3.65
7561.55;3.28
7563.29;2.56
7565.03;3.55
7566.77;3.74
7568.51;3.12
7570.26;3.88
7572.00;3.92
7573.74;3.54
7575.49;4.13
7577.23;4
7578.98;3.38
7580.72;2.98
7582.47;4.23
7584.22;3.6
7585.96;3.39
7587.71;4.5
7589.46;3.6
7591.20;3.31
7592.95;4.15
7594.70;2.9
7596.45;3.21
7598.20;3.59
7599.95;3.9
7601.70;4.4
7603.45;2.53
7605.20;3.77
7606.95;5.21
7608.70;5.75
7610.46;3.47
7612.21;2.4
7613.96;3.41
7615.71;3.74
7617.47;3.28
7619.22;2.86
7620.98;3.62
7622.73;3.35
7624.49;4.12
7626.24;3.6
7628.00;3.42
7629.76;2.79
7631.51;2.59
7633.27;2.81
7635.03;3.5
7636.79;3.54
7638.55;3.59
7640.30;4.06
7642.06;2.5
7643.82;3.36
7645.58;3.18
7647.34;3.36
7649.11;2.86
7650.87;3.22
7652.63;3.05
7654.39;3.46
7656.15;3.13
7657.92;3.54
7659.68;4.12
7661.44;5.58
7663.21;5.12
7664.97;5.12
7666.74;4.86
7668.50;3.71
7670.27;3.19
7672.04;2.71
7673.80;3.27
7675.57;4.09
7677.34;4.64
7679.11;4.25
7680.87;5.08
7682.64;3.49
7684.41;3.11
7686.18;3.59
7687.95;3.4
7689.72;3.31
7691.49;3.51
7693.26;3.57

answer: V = 6.5 Ang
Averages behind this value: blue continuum 3.62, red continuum 4.18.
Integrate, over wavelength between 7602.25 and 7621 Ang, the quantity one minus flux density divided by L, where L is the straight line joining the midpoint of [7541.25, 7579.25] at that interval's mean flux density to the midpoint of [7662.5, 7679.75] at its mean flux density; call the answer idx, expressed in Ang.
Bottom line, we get 0.9 Ang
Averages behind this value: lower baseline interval 3.62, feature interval 3.65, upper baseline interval 4.08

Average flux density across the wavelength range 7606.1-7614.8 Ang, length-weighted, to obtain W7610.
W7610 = 4.05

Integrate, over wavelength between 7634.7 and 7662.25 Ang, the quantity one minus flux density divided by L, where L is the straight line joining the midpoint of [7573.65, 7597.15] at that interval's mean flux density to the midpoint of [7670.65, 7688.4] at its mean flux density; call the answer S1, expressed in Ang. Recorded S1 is 1.6 Ang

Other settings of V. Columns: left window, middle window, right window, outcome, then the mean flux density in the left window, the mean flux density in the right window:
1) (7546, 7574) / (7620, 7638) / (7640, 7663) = 1.02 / 3.57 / 3.53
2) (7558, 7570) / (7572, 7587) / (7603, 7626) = -0.83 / 3.41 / 3.67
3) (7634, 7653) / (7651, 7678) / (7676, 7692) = -2.80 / 3.3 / 3.84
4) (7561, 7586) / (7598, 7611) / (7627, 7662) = -2.41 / 3.56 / 3.36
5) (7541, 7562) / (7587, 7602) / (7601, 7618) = 0.25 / 3.64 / 3.8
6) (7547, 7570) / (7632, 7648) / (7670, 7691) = 1.45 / 3.52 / 3.69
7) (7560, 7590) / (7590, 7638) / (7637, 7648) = -0.85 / 3.61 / 3.36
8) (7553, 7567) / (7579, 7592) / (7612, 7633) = -0.76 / 3.55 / 3.28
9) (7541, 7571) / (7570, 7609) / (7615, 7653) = -3.98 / 3.55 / 3.29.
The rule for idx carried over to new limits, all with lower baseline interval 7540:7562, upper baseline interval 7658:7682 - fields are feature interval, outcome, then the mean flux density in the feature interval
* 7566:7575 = 0.16 Ang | 3.66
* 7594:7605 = 1.22 Ang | 3.45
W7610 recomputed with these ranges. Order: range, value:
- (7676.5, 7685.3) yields 4.11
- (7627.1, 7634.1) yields 2.9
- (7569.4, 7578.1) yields 3.9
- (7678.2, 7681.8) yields 4.66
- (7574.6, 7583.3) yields 3.74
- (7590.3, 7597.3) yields 3.4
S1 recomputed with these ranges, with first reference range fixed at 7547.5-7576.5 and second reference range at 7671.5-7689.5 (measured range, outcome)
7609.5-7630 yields 1.8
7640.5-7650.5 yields 1.6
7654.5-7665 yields -1.6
